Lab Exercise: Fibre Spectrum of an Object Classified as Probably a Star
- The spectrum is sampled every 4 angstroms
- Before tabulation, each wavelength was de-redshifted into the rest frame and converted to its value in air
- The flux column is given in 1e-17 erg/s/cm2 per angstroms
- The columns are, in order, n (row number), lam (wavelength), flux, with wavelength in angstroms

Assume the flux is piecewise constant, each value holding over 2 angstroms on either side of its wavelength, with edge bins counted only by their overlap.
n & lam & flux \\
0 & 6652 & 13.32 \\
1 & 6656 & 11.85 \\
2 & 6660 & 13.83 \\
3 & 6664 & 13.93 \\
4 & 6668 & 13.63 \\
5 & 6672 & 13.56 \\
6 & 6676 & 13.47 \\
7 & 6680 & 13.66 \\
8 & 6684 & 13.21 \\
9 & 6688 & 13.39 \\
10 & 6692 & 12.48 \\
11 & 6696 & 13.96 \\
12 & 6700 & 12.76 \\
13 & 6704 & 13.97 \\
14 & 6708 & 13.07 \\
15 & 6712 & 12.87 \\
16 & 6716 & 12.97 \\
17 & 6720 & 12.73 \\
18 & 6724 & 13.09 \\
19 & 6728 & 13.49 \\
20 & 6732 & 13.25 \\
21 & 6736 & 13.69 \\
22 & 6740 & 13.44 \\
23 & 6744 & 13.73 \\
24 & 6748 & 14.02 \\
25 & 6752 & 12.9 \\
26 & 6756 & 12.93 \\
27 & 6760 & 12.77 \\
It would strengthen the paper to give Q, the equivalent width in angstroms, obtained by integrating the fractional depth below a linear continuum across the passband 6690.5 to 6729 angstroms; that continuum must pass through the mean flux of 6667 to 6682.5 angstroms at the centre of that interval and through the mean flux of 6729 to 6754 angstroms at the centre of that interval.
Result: 1.12 angstroms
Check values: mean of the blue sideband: 13.6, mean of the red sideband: 13.5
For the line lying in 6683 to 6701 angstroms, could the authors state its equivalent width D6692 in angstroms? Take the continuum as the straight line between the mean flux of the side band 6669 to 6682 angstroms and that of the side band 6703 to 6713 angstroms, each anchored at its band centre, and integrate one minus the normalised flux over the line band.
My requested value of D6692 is 0.3 angstroms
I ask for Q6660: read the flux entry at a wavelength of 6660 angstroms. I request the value 13.83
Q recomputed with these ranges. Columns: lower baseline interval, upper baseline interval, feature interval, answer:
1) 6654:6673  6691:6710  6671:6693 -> 0.00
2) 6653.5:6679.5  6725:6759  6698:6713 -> 0.24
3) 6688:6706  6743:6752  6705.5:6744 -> 0.83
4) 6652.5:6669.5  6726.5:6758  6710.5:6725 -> 0.53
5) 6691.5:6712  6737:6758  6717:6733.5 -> 0.27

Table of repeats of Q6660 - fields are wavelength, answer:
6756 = 12.93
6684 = 13.21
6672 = 13.56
